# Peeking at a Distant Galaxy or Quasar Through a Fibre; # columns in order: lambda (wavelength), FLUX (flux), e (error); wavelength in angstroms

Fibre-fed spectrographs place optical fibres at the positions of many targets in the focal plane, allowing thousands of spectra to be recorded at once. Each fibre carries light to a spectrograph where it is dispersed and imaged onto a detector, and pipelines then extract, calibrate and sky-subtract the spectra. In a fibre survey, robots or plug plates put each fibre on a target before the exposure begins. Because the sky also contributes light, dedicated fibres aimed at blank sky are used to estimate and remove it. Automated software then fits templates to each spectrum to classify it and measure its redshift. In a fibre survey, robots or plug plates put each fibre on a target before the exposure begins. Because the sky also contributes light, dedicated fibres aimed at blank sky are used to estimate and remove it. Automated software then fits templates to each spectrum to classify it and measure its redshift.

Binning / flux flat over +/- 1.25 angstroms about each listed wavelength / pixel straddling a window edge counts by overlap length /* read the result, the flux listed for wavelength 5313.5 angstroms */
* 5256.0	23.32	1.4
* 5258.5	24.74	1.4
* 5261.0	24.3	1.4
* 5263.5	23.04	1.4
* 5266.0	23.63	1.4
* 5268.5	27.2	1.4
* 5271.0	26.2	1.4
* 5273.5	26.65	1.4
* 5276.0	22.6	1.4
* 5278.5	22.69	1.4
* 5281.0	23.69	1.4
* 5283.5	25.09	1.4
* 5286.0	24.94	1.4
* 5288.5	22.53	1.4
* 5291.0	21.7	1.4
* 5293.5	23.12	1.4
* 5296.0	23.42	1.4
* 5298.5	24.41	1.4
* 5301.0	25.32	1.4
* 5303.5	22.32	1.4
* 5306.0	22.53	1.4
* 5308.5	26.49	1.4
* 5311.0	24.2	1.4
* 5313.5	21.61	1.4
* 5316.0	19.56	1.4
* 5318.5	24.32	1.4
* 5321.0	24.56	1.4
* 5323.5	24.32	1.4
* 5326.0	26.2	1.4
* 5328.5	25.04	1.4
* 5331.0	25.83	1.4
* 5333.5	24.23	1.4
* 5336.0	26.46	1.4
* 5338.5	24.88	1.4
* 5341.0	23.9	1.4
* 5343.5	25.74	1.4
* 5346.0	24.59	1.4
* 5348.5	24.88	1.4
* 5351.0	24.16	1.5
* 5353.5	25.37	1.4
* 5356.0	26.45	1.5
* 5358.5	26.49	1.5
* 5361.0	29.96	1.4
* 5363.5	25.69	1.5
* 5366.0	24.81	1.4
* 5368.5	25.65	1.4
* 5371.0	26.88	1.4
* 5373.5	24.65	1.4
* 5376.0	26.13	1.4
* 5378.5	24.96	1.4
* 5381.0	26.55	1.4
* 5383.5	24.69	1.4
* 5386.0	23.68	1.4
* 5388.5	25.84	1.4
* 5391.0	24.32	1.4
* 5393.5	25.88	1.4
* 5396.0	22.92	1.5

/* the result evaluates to 21.61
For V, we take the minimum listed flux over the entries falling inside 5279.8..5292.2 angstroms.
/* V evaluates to 21.7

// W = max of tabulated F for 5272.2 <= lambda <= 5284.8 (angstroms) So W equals 26.65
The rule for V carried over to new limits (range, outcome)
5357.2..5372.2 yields 24.81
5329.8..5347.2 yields 23.9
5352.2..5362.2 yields 25.37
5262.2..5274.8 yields 23.04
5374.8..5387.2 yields 23.68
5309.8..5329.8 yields 19.56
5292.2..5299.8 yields 23.12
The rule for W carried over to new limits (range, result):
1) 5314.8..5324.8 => 24.56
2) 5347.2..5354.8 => 25.37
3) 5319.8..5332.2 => 26.2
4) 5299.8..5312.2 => 26.49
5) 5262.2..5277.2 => 27.2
